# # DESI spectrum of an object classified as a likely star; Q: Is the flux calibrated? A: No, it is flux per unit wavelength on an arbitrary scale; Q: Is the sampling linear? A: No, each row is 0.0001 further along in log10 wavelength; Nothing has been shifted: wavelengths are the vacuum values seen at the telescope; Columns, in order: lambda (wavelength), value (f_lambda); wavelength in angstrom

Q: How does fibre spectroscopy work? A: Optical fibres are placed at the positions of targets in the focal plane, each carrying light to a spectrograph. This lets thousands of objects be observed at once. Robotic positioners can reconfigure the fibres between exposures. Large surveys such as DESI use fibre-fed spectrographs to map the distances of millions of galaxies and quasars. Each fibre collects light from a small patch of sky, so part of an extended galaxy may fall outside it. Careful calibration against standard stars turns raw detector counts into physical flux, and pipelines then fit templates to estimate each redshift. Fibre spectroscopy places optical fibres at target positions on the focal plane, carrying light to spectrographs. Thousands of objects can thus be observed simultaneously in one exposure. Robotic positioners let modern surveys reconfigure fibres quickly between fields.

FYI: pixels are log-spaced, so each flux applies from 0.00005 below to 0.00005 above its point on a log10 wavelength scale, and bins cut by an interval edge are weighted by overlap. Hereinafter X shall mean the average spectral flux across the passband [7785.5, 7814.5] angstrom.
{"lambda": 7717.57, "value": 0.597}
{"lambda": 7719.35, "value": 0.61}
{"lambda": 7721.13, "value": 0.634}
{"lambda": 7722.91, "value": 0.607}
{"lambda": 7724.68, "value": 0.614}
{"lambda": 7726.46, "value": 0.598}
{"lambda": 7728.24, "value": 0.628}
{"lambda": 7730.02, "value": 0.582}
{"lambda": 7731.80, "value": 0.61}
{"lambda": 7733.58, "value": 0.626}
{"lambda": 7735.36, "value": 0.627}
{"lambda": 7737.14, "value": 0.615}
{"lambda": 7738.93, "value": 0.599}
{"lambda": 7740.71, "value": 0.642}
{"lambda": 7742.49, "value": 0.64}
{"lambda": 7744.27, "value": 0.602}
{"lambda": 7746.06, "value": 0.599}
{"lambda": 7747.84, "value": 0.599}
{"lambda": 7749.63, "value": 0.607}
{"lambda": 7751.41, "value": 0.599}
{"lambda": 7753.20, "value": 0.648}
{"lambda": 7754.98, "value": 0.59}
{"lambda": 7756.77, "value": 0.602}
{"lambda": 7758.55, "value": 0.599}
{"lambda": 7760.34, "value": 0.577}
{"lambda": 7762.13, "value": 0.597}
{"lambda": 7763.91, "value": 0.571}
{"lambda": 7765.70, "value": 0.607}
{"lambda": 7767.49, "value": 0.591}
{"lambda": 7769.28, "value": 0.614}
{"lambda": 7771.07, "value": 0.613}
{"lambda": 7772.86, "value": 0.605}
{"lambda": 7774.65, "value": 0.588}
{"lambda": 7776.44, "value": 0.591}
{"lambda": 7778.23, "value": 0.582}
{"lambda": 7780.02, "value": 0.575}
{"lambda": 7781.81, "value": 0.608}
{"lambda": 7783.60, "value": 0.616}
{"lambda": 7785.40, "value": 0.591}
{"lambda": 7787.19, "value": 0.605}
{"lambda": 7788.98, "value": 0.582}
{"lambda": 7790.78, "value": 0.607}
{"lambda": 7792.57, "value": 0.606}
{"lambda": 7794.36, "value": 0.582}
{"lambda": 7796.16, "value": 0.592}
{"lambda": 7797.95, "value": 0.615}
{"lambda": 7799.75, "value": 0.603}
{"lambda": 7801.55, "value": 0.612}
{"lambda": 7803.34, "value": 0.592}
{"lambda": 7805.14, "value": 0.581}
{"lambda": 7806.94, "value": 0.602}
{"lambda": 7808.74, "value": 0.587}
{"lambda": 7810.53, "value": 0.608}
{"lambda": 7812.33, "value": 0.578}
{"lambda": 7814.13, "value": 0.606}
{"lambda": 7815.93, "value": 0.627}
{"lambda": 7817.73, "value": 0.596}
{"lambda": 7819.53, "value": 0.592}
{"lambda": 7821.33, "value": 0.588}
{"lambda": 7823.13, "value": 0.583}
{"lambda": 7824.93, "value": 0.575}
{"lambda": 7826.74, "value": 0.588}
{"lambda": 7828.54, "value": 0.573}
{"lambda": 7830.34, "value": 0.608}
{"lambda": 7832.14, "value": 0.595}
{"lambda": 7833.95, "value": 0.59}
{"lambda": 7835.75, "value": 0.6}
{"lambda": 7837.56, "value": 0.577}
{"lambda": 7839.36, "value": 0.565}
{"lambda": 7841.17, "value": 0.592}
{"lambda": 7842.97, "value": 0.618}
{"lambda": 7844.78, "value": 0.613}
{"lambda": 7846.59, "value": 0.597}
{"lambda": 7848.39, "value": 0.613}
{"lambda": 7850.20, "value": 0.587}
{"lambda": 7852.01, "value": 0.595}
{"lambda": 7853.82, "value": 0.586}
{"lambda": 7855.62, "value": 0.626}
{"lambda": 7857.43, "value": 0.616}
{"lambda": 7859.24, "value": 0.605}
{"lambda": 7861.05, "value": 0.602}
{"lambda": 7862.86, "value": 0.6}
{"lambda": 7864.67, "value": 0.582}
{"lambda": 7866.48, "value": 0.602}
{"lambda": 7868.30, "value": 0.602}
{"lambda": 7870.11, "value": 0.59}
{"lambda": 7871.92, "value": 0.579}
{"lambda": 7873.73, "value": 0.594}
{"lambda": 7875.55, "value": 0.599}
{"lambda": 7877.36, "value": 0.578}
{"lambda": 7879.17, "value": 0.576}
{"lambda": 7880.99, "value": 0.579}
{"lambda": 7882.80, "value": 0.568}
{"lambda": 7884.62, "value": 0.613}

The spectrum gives 0.597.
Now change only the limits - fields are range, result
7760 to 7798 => 0.596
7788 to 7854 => 0.595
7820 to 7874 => 0.595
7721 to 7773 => 0.608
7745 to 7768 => 0.599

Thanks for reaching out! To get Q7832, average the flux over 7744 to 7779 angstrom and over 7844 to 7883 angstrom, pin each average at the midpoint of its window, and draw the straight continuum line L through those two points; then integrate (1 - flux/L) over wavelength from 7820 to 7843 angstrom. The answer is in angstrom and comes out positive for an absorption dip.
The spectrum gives 0.3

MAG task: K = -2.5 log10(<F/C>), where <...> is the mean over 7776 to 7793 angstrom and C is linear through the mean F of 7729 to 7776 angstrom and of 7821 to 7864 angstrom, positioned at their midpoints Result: 0.01 mag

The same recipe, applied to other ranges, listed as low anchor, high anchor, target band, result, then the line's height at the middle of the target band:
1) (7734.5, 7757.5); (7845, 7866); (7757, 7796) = 0.03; 0.61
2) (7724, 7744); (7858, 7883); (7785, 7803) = 0.01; 0.605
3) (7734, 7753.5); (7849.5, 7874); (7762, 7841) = 0.02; 0.607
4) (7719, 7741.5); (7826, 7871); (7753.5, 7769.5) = 0.03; 0.61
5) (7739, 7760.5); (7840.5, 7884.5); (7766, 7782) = 0.02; 0.607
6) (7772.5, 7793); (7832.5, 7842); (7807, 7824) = -0.01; 0.589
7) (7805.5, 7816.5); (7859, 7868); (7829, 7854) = 0.01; 0.598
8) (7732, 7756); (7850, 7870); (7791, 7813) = 0.02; 0.607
